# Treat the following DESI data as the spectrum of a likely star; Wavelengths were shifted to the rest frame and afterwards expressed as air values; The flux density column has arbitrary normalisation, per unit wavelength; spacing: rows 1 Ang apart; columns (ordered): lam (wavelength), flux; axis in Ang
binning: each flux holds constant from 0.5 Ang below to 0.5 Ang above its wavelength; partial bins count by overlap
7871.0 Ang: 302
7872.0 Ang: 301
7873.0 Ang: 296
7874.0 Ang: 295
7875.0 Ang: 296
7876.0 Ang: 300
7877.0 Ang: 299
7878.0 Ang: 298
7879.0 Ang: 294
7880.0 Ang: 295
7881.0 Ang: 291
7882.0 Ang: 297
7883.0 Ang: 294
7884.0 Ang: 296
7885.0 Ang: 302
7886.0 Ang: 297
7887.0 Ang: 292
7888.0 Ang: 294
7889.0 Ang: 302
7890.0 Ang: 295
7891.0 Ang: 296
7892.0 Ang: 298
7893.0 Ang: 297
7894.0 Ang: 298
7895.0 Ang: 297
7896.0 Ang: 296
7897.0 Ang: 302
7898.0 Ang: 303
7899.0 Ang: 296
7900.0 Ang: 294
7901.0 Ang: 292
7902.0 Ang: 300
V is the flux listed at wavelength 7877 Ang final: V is 299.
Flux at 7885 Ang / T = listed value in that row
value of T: 302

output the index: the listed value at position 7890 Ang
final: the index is 295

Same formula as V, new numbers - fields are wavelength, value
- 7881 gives 291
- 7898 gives 303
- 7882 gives 297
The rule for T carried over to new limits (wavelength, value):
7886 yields 297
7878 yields 298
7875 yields 296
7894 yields 298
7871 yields 302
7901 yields 292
